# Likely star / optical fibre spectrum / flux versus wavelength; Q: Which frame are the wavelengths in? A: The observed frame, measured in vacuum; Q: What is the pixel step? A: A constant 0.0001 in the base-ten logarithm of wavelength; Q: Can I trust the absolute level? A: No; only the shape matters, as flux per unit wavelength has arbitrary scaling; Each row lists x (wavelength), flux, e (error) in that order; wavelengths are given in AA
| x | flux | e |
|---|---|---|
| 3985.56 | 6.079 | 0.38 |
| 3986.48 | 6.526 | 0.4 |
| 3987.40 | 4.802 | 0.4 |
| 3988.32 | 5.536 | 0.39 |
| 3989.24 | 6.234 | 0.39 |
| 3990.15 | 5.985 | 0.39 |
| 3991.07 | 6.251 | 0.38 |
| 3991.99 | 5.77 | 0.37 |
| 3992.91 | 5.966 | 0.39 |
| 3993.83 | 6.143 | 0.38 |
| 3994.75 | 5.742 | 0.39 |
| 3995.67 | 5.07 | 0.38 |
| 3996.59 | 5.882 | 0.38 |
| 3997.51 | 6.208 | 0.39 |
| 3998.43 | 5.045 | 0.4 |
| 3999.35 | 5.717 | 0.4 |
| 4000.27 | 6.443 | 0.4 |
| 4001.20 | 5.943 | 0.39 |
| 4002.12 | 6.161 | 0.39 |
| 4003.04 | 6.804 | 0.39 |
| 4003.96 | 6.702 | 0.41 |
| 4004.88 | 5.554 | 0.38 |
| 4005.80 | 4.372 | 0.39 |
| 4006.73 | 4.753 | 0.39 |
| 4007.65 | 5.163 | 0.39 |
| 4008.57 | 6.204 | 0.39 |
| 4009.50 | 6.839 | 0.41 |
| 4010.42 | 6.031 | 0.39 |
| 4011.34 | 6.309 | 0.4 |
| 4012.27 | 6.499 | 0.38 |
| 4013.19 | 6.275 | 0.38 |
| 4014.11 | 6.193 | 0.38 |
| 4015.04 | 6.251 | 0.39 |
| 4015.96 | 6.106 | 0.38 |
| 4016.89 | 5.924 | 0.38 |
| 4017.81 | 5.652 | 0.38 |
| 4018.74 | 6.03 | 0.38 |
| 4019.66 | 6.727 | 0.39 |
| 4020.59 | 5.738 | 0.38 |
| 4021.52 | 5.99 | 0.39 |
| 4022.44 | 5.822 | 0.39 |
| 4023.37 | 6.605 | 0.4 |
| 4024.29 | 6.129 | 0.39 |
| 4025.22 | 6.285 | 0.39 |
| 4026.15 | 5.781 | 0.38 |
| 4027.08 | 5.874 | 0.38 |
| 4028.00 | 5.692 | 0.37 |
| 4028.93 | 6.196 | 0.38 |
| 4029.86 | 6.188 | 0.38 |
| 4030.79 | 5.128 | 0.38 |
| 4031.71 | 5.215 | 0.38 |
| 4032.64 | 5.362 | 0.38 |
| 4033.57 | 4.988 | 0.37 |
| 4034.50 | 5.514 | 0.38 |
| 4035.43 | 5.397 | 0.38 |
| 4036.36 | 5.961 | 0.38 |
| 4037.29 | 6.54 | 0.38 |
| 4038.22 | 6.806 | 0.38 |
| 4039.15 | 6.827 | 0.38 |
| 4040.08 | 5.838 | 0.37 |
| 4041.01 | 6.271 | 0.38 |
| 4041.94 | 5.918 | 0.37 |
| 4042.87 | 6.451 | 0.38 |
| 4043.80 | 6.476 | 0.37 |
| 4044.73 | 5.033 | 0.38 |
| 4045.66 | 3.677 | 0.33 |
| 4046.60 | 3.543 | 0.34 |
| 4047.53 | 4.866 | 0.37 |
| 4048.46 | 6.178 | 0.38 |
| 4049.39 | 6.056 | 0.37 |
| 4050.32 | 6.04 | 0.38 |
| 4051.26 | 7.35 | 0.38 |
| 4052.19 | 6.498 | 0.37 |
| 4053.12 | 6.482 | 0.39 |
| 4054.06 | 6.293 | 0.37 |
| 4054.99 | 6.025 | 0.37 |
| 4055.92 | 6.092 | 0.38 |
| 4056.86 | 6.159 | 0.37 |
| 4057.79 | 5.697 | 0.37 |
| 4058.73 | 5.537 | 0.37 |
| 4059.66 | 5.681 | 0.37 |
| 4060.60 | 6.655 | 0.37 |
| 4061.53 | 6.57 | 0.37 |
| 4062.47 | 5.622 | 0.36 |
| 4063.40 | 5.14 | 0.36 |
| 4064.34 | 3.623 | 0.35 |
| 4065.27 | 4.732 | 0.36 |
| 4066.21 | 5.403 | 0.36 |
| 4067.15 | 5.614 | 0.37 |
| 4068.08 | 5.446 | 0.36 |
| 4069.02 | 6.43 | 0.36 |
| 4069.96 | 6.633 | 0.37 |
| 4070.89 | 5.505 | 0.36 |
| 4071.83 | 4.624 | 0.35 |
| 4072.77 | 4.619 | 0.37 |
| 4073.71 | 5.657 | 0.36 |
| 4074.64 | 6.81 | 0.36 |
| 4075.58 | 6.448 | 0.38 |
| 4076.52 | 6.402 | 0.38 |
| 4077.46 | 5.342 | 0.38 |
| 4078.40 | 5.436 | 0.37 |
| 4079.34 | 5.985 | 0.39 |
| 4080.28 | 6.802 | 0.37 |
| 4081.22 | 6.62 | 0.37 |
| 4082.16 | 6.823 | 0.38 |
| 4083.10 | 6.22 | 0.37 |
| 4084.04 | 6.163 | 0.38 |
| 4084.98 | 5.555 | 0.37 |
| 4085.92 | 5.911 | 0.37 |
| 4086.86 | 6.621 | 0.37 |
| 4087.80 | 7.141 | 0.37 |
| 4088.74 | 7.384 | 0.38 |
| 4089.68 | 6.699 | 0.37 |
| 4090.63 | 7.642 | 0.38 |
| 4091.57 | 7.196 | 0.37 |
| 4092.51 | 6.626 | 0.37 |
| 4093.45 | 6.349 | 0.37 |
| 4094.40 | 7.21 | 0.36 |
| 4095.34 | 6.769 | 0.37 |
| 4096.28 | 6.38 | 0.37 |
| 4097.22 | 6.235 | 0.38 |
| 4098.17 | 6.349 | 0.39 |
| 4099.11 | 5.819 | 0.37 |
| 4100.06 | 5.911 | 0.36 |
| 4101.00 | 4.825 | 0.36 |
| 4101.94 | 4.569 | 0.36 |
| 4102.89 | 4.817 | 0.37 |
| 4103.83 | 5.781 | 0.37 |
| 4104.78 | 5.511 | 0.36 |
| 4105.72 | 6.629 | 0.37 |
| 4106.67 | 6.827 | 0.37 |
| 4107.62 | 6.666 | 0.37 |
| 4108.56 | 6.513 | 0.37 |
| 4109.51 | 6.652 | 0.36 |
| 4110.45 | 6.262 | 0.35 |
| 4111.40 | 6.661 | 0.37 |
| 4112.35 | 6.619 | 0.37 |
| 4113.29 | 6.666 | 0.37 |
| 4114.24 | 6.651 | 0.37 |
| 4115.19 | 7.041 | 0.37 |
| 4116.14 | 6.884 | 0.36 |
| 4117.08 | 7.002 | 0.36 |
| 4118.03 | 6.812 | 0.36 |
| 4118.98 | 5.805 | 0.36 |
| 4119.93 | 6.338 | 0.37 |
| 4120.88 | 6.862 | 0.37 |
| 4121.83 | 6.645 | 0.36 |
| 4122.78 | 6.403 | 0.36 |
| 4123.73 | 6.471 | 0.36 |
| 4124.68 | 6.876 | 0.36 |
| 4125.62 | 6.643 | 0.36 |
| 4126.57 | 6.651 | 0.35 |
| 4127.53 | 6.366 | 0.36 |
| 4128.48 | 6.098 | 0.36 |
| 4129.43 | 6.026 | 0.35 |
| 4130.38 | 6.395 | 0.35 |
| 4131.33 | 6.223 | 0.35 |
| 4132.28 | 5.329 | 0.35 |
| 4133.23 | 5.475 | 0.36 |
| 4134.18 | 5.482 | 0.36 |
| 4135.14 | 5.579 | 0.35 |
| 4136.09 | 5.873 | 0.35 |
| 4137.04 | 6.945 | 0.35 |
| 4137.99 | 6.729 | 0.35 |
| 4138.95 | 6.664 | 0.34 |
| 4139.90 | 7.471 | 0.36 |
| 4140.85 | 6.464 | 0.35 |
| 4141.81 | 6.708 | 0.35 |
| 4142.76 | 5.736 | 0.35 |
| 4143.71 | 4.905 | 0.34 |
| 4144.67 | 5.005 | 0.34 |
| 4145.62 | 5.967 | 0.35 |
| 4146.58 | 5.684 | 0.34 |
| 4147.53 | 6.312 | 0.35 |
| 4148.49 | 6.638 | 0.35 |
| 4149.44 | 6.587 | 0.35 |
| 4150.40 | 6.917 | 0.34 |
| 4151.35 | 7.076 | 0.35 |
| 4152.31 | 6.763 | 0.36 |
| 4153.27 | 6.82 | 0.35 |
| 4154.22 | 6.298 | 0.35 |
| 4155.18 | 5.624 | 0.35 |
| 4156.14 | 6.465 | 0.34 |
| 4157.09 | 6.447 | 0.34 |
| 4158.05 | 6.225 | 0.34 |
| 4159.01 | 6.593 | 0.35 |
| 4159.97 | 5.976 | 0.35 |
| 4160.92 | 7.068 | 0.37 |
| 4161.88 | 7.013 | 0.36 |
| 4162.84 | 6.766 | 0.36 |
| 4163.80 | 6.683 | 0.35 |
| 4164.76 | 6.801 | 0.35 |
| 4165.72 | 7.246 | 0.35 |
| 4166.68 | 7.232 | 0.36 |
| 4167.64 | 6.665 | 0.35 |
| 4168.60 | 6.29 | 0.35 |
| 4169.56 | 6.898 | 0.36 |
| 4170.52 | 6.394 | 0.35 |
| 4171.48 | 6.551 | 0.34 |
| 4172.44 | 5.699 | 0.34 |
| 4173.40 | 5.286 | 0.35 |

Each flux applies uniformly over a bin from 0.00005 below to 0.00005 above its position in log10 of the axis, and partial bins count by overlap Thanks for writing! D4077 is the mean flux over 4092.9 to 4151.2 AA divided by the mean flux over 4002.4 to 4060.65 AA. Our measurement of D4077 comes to 1.1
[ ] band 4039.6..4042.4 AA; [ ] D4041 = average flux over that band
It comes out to 6.02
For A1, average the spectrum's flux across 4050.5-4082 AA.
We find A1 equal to 5.89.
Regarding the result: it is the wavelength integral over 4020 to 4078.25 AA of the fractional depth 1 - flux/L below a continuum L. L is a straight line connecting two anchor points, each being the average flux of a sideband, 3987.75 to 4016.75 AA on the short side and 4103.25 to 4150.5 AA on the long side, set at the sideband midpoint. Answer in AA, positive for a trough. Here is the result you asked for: 2.8 AA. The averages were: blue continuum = 5.94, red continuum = 6.34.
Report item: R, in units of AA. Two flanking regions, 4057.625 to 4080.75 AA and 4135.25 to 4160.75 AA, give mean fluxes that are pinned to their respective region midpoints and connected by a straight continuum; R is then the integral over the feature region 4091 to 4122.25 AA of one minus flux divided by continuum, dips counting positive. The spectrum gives -1.88 AA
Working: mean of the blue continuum 5.7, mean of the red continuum 6.34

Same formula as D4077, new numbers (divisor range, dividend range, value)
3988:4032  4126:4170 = 1.07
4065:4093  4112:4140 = 1.04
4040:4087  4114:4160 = 1.09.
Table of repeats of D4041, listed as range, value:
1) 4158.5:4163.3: 6.68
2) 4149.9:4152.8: 6.9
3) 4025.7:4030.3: 5.95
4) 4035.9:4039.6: 6.53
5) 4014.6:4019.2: 5.99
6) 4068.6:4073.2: 5.56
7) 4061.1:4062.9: 6.08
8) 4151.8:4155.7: 6.37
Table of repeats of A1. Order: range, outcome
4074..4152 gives 6.34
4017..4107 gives 5.96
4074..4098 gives 6.5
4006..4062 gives 5.93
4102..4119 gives 6.4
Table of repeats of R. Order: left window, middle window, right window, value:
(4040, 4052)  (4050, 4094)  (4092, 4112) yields -1.4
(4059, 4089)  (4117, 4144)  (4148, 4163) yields 0.3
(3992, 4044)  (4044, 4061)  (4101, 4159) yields 0.8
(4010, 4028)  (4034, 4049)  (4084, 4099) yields 1.3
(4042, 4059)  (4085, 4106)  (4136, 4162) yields -0.7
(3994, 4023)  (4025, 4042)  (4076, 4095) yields 0.7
